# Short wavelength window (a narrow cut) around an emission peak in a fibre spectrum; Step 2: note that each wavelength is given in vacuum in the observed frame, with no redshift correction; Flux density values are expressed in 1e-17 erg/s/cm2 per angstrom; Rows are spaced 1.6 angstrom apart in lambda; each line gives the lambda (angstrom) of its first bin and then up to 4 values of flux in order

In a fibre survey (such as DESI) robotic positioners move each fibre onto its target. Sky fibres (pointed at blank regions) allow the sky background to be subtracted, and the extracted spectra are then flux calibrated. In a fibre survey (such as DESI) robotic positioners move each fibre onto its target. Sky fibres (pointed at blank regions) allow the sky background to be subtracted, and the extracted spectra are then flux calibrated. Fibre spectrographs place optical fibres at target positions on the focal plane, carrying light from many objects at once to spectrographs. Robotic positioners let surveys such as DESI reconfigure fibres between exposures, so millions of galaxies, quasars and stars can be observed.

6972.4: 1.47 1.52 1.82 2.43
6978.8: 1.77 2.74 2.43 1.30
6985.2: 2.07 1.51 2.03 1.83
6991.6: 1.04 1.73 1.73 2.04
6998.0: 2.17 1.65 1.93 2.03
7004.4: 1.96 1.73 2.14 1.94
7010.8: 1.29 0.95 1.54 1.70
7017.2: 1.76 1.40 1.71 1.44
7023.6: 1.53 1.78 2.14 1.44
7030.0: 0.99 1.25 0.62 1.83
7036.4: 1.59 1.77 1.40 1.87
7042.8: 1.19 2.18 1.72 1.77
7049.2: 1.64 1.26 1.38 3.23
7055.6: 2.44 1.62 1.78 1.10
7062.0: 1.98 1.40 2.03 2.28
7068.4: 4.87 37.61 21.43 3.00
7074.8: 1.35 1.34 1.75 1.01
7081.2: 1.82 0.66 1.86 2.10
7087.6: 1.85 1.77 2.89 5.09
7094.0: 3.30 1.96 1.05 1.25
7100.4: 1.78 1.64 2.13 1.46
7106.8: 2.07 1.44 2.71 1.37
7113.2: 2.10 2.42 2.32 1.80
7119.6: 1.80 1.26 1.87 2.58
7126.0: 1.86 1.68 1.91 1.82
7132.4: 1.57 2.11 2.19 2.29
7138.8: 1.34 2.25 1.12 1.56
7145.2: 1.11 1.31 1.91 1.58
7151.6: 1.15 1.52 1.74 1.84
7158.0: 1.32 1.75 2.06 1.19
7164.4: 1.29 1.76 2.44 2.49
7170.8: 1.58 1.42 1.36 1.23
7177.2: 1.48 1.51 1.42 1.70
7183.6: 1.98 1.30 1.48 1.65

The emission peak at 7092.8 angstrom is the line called [N II] 6583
